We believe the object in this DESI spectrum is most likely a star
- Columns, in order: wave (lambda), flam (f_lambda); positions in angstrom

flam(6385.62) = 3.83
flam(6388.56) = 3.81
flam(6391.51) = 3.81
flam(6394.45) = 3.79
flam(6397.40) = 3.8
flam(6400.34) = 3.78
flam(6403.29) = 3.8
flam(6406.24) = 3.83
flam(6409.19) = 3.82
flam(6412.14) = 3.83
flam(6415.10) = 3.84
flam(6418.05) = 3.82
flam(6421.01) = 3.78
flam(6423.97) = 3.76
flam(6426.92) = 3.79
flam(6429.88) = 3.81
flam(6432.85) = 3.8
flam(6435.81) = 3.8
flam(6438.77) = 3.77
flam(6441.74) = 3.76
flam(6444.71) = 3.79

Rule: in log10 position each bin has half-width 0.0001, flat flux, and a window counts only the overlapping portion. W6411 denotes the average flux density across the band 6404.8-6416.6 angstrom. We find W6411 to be 3.83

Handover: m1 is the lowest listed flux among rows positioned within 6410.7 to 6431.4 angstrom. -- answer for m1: 3.76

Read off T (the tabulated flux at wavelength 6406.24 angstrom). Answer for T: 3.83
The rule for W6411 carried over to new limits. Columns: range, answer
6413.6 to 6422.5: 3.81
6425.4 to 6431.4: 3.8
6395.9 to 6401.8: 3.79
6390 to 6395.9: 3.8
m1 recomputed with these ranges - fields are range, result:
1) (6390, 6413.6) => 3.78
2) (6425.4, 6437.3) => 3.79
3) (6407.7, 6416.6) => 3.82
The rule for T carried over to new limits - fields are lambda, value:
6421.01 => 3.78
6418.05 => 3.82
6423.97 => 3.76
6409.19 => 3.82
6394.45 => 3.79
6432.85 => 3.8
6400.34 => 3.78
